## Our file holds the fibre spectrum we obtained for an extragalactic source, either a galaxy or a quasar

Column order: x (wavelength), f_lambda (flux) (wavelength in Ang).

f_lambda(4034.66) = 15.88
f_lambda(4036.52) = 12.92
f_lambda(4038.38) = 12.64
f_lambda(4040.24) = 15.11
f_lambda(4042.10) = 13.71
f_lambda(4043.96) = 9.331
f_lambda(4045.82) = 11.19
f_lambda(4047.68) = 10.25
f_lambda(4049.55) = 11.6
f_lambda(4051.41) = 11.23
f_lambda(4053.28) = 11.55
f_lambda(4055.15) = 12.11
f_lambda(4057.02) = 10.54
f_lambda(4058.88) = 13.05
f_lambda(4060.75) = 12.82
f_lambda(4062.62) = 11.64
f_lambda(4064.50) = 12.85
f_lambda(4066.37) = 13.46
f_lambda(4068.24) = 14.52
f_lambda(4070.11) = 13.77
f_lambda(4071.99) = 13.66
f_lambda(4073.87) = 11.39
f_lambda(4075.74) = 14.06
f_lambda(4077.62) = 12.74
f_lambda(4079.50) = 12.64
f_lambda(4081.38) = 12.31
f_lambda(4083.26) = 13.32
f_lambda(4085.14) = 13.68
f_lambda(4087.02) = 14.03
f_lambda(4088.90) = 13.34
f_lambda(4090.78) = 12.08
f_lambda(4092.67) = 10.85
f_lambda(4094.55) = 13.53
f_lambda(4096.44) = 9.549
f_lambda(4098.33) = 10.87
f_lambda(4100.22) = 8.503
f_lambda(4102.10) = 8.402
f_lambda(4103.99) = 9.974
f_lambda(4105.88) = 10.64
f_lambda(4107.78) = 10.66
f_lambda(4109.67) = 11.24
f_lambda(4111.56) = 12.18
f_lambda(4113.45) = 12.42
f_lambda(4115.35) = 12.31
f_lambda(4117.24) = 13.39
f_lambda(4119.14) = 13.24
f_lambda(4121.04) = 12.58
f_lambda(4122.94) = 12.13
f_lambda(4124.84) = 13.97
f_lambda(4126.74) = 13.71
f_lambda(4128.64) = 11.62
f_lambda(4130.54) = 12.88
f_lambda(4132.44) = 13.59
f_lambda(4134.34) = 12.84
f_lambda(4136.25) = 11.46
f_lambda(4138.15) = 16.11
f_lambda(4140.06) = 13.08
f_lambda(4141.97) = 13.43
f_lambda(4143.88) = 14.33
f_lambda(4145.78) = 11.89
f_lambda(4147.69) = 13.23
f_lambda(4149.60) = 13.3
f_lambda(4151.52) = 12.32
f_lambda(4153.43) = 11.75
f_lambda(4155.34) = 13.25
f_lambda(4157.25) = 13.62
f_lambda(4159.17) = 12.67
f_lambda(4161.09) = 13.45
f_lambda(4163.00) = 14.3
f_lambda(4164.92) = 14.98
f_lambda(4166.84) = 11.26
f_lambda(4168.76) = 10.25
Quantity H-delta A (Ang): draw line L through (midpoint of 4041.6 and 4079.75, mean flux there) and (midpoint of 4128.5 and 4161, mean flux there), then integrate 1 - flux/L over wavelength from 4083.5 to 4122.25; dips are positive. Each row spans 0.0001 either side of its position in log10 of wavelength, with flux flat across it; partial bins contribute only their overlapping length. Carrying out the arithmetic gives 2.9 Ang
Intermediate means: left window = 12.3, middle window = 11.7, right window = 13.1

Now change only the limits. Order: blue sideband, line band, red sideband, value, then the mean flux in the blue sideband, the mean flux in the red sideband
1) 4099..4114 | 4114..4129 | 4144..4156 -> -2.2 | 10.5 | 12.7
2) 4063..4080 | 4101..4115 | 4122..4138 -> 2.4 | 13.2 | 12.9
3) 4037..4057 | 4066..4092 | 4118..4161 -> -2.0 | 11.8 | 13.1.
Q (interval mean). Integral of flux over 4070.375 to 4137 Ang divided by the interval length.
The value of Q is 12.2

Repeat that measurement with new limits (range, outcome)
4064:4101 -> 12.6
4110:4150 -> 13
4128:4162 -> 13.1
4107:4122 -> 12.3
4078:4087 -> 13.1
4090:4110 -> 10.5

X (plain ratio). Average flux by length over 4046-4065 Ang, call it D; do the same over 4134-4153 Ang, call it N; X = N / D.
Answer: 1.1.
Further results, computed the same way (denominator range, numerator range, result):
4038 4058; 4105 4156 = 1.08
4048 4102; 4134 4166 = 1.08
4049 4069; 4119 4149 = 1.07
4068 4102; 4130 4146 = 1.08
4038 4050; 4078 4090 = 1.10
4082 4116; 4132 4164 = 1.15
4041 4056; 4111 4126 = 1.12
